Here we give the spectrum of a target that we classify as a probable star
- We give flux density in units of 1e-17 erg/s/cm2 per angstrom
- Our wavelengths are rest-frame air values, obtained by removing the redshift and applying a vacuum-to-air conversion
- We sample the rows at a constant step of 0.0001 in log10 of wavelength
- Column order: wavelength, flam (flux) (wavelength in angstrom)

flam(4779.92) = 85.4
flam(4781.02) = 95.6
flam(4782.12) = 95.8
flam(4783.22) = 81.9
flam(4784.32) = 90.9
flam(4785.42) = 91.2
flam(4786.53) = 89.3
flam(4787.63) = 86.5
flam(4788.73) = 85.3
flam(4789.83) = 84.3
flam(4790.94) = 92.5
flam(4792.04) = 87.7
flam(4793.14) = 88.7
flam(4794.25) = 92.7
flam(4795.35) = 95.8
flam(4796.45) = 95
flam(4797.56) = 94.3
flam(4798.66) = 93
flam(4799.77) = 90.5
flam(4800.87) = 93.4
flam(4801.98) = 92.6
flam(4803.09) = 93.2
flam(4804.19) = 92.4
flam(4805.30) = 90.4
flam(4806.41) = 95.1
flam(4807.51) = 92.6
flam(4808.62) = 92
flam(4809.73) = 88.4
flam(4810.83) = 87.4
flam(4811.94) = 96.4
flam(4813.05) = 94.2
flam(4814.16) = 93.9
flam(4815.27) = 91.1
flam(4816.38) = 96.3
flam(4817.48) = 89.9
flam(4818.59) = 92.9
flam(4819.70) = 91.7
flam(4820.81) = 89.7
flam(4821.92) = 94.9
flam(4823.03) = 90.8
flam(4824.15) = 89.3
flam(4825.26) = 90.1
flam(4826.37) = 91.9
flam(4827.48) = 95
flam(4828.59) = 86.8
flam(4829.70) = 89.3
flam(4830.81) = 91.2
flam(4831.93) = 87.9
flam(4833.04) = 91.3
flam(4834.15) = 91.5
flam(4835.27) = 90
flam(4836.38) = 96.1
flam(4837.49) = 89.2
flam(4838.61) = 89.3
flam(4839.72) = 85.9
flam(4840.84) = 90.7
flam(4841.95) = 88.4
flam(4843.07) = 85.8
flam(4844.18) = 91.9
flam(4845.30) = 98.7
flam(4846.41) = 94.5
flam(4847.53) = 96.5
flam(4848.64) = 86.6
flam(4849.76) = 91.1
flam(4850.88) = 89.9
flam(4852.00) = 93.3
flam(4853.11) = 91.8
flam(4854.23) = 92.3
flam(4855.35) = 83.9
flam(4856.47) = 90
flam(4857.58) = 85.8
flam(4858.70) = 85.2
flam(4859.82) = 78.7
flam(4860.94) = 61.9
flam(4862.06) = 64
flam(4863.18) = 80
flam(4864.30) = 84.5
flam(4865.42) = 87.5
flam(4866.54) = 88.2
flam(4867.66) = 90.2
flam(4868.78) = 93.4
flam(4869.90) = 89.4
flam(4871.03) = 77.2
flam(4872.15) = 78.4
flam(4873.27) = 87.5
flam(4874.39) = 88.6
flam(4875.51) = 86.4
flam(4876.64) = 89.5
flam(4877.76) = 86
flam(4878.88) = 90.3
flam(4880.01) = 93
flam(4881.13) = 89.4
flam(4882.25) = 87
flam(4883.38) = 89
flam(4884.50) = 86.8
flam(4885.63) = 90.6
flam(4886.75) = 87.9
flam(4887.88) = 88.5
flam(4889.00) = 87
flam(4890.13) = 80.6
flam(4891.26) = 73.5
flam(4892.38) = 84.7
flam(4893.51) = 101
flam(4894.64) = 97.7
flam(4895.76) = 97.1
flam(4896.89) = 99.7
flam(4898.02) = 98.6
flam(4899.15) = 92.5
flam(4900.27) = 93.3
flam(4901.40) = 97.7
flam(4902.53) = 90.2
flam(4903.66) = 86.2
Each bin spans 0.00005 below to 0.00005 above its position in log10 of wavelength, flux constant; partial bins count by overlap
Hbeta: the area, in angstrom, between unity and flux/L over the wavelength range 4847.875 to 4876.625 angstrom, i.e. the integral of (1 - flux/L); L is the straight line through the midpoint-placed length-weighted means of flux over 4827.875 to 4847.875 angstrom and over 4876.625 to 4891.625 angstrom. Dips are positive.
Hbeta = 1.2 angstrom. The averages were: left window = 90.8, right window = 87.2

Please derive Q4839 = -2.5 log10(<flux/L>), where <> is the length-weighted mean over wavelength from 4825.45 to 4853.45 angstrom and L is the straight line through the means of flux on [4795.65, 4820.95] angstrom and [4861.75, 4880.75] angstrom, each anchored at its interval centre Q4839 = -0.02 mag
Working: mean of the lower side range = 92.5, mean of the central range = 91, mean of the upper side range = 85.9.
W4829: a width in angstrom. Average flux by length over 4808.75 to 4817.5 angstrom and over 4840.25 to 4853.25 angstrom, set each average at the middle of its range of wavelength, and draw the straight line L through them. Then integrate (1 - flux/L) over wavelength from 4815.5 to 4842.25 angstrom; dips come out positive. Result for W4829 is 0.34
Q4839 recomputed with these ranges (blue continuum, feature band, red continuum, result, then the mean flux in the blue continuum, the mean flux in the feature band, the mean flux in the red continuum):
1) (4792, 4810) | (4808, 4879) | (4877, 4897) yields 0.03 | 92.4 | 88.8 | 89.2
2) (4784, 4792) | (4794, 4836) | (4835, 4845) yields -0.03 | 88.4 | 92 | 89.9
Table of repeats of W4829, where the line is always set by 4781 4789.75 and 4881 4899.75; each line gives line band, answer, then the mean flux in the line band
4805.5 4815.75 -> -0.35 angstrom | 92.3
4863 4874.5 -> 0.50 angstrom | 86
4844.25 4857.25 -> -0.28 angstrom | 91.6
